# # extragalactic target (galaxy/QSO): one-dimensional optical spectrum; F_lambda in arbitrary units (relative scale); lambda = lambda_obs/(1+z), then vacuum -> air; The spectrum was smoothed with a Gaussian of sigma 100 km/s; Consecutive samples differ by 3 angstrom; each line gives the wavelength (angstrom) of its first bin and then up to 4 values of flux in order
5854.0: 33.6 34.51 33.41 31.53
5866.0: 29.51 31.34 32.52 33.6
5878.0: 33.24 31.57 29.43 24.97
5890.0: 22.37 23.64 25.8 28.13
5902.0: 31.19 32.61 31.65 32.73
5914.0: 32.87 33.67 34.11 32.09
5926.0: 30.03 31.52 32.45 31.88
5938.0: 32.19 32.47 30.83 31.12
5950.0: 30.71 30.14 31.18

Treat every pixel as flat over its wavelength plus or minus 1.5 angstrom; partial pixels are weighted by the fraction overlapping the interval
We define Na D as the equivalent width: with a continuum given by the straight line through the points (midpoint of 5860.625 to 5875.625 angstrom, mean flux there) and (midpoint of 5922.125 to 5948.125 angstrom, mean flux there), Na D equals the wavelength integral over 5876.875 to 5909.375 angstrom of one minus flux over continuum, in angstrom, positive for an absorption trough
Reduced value 3.2 angstrom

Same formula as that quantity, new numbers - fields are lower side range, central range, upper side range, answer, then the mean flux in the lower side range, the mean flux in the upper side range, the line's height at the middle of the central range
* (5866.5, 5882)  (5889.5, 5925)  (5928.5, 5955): 1.8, 32.3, 31.5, 31.9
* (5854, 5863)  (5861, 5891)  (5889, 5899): -1.1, 33.5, 24.6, 29.1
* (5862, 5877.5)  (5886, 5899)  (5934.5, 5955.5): 2.9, 31.8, 31.3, 31.7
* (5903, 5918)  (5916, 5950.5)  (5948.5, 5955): -0.5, 32.6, 30.5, 31.4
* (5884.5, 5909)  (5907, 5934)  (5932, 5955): -2.6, 27.5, 31.4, 29.5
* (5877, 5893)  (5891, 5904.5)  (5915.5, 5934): 0.8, 27.7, 32.3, 29.2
